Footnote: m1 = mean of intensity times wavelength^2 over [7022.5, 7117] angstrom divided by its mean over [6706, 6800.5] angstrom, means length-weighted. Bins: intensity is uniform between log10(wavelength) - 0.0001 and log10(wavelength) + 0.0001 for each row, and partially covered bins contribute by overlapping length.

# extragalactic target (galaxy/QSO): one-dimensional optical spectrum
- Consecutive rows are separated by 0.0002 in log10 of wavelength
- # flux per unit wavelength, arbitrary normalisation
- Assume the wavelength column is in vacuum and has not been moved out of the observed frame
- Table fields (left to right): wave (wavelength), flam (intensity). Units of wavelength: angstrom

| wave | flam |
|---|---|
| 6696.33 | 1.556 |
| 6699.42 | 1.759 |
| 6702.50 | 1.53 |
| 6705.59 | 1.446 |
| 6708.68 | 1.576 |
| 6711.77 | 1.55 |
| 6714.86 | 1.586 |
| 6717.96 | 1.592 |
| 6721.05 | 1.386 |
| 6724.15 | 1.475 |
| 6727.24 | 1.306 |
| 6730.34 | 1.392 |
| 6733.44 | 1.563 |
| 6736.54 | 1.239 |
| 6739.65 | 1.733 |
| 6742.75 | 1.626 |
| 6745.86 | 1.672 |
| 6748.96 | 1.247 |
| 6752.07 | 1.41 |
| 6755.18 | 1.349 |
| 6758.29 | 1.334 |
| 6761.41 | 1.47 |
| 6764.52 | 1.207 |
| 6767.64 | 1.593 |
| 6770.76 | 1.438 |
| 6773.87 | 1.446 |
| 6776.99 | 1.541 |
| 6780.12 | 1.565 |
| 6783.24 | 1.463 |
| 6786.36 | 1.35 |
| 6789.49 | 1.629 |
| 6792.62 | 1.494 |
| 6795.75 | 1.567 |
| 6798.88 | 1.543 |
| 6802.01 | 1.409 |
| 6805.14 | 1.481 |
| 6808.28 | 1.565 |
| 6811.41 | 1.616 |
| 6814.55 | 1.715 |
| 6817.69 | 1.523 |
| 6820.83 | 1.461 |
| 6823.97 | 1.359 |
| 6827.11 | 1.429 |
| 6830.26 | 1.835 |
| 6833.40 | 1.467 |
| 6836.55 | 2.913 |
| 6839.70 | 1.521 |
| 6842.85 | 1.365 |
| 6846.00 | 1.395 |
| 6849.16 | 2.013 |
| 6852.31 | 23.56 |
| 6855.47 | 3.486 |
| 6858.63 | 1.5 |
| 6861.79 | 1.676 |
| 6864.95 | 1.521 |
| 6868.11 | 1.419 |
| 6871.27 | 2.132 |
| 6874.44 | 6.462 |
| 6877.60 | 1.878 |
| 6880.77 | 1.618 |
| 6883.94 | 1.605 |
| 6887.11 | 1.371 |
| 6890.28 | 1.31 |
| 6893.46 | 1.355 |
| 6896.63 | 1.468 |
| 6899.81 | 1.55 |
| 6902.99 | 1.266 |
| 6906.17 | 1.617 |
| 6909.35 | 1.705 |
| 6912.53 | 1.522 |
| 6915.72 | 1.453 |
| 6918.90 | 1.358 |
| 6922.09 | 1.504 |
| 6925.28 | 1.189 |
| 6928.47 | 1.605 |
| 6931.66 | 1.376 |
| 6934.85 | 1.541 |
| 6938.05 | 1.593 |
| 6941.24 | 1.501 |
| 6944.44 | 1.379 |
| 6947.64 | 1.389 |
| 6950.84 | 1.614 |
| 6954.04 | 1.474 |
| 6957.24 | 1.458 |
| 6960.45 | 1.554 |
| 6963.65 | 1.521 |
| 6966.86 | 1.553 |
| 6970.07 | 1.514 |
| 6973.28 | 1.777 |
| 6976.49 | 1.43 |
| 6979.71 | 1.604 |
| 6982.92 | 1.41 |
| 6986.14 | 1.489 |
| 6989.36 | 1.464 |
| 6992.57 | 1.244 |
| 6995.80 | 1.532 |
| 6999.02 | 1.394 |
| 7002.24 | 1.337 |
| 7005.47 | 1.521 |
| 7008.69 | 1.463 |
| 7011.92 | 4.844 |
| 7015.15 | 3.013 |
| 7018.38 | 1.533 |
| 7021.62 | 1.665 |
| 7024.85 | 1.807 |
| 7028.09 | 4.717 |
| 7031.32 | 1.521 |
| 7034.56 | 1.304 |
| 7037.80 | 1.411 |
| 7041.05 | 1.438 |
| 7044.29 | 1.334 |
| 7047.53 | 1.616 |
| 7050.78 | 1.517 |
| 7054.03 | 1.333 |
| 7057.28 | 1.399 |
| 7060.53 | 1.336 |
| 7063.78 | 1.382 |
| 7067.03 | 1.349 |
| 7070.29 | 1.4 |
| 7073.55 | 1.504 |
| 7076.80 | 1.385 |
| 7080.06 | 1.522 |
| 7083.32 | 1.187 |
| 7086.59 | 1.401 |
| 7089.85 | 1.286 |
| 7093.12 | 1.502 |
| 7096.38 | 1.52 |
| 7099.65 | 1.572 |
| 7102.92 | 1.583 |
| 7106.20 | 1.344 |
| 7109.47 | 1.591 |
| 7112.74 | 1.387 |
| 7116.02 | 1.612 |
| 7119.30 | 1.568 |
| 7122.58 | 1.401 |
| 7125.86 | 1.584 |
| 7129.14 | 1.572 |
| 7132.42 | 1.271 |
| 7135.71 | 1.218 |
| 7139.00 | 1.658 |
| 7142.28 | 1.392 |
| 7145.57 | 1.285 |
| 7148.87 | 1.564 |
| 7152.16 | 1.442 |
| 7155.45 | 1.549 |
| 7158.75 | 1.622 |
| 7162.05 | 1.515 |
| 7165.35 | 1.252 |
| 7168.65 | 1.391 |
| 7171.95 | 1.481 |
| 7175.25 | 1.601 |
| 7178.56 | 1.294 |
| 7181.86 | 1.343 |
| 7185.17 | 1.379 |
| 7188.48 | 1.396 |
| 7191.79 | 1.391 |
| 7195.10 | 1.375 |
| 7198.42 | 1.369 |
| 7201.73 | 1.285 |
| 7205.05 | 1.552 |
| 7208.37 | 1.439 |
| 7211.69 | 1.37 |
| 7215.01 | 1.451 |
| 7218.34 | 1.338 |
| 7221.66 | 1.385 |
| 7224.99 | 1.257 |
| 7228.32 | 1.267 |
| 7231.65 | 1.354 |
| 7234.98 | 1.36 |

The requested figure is 1.16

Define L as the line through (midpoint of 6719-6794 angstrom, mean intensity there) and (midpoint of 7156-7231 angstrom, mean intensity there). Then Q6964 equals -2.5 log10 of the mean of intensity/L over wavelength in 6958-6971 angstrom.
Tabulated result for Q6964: -0.075 mag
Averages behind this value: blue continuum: 1.46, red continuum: 1.4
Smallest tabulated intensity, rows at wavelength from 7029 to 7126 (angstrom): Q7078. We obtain 1.187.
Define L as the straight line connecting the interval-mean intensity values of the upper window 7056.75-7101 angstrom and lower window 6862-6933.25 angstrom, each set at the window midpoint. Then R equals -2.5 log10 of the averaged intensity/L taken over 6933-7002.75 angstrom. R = 0.083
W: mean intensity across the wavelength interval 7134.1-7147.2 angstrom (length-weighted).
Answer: 1.39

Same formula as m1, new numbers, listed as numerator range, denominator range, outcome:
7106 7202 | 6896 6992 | 1.02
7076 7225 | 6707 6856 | 0.78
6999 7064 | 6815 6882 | 0.65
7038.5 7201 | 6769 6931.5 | 0.73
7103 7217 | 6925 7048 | 0.89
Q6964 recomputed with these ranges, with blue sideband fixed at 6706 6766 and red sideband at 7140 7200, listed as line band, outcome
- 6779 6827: -0.04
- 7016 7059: -0.22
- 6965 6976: -0.11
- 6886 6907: 0.03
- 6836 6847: -0.18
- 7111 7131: -0.06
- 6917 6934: 0.02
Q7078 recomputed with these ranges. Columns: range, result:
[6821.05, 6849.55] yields 1.359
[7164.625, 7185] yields 1.252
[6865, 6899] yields 1.31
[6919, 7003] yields 1.189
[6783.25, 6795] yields 1.35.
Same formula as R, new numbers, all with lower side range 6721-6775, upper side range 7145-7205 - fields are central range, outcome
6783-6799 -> -0.05 mag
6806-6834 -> -0.08 mag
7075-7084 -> 0.03 mag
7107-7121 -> -0.07 mag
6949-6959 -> -0.06 mag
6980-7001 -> 0.00 mag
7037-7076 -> 0.01 mag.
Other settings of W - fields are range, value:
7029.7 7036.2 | 1.42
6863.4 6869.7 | 1.47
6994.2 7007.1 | 1.45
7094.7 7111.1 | 1.52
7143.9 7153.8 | 1.43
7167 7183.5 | 1.42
